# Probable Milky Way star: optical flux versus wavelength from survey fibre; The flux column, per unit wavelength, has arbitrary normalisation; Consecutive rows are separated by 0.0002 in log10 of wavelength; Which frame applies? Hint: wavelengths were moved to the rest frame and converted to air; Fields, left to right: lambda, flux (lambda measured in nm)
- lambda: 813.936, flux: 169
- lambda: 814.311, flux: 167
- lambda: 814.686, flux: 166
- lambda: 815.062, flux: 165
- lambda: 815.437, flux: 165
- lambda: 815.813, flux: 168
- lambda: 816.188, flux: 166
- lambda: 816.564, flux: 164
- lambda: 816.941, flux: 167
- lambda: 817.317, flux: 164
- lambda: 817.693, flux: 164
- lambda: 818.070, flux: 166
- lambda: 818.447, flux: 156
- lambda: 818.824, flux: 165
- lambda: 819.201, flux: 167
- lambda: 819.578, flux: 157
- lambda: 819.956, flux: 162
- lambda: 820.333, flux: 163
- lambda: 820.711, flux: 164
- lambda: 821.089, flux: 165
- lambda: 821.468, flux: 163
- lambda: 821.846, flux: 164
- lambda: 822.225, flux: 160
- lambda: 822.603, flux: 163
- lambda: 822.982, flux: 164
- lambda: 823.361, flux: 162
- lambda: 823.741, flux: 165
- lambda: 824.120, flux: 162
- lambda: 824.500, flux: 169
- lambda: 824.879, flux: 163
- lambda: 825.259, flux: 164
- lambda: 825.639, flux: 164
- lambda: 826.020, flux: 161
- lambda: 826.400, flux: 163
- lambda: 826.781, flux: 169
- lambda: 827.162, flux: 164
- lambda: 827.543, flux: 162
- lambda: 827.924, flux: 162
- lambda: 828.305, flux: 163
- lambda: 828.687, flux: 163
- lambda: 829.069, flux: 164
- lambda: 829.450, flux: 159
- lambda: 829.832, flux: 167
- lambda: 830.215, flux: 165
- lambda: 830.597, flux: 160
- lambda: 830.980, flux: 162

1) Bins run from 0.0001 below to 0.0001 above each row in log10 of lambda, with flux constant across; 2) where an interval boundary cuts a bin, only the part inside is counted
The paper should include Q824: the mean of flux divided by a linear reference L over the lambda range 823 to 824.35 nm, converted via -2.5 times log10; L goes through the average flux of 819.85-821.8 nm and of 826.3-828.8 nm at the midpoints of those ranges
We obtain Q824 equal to 0.00 mag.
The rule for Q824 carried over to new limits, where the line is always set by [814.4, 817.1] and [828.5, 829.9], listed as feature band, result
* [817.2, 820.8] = 0.02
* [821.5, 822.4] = 0.02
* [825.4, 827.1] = 0.00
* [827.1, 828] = 0.01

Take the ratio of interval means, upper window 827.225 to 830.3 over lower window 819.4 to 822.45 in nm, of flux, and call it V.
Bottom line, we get 1.01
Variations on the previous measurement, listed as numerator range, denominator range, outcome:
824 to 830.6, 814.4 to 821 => 1.00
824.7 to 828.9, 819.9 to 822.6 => 1.00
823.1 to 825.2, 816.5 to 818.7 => 1.00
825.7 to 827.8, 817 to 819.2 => 1.00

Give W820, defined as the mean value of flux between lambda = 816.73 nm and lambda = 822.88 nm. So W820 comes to 163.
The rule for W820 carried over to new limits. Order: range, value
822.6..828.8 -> 164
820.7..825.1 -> 164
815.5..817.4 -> 166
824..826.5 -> 164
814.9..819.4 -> 165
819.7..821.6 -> 163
